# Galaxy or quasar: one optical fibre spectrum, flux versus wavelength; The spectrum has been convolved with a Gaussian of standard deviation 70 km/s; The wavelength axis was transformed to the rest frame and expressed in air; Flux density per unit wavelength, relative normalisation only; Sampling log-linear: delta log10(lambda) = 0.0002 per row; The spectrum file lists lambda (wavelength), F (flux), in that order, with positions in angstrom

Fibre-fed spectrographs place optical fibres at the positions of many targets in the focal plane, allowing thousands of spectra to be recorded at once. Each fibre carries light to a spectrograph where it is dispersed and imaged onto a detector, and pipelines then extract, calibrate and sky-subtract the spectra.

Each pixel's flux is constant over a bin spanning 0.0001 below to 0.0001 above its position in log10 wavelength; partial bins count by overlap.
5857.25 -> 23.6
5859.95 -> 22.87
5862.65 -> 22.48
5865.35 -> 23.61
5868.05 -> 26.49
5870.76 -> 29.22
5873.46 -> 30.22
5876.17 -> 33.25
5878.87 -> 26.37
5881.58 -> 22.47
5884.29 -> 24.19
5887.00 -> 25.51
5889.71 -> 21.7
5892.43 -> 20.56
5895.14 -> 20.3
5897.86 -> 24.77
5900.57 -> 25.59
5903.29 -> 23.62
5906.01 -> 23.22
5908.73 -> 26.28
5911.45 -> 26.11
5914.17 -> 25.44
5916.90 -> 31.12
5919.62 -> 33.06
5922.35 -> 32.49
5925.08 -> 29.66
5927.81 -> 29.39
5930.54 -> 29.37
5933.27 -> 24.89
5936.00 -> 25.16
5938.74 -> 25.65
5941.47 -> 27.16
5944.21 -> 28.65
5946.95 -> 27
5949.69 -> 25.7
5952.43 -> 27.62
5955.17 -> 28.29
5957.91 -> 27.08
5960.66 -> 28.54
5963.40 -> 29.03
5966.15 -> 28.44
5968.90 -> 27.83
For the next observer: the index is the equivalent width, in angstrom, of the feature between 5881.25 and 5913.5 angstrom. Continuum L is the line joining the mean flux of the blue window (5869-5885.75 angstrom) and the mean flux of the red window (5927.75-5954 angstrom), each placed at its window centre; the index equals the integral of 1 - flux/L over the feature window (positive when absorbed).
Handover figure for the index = 4.2 angstrom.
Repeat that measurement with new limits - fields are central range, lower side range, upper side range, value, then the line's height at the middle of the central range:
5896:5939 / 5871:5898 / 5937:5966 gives -1.5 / 26.3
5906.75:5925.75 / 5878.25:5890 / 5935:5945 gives -2.5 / 25.5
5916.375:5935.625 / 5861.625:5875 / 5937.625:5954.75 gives -2.0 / 26.9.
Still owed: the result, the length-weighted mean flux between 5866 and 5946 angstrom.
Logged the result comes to 26.6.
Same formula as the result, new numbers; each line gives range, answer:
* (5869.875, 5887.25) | 27.4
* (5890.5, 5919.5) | 25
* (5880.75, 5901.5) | 23.1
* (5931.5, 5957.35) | 26.7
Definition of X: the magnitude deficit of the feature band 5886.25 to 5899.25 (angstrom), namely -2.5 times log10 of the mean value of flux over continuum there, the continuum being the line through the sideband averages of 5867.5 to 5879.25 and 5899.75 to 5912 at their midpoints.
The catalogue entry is 0.19 mag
